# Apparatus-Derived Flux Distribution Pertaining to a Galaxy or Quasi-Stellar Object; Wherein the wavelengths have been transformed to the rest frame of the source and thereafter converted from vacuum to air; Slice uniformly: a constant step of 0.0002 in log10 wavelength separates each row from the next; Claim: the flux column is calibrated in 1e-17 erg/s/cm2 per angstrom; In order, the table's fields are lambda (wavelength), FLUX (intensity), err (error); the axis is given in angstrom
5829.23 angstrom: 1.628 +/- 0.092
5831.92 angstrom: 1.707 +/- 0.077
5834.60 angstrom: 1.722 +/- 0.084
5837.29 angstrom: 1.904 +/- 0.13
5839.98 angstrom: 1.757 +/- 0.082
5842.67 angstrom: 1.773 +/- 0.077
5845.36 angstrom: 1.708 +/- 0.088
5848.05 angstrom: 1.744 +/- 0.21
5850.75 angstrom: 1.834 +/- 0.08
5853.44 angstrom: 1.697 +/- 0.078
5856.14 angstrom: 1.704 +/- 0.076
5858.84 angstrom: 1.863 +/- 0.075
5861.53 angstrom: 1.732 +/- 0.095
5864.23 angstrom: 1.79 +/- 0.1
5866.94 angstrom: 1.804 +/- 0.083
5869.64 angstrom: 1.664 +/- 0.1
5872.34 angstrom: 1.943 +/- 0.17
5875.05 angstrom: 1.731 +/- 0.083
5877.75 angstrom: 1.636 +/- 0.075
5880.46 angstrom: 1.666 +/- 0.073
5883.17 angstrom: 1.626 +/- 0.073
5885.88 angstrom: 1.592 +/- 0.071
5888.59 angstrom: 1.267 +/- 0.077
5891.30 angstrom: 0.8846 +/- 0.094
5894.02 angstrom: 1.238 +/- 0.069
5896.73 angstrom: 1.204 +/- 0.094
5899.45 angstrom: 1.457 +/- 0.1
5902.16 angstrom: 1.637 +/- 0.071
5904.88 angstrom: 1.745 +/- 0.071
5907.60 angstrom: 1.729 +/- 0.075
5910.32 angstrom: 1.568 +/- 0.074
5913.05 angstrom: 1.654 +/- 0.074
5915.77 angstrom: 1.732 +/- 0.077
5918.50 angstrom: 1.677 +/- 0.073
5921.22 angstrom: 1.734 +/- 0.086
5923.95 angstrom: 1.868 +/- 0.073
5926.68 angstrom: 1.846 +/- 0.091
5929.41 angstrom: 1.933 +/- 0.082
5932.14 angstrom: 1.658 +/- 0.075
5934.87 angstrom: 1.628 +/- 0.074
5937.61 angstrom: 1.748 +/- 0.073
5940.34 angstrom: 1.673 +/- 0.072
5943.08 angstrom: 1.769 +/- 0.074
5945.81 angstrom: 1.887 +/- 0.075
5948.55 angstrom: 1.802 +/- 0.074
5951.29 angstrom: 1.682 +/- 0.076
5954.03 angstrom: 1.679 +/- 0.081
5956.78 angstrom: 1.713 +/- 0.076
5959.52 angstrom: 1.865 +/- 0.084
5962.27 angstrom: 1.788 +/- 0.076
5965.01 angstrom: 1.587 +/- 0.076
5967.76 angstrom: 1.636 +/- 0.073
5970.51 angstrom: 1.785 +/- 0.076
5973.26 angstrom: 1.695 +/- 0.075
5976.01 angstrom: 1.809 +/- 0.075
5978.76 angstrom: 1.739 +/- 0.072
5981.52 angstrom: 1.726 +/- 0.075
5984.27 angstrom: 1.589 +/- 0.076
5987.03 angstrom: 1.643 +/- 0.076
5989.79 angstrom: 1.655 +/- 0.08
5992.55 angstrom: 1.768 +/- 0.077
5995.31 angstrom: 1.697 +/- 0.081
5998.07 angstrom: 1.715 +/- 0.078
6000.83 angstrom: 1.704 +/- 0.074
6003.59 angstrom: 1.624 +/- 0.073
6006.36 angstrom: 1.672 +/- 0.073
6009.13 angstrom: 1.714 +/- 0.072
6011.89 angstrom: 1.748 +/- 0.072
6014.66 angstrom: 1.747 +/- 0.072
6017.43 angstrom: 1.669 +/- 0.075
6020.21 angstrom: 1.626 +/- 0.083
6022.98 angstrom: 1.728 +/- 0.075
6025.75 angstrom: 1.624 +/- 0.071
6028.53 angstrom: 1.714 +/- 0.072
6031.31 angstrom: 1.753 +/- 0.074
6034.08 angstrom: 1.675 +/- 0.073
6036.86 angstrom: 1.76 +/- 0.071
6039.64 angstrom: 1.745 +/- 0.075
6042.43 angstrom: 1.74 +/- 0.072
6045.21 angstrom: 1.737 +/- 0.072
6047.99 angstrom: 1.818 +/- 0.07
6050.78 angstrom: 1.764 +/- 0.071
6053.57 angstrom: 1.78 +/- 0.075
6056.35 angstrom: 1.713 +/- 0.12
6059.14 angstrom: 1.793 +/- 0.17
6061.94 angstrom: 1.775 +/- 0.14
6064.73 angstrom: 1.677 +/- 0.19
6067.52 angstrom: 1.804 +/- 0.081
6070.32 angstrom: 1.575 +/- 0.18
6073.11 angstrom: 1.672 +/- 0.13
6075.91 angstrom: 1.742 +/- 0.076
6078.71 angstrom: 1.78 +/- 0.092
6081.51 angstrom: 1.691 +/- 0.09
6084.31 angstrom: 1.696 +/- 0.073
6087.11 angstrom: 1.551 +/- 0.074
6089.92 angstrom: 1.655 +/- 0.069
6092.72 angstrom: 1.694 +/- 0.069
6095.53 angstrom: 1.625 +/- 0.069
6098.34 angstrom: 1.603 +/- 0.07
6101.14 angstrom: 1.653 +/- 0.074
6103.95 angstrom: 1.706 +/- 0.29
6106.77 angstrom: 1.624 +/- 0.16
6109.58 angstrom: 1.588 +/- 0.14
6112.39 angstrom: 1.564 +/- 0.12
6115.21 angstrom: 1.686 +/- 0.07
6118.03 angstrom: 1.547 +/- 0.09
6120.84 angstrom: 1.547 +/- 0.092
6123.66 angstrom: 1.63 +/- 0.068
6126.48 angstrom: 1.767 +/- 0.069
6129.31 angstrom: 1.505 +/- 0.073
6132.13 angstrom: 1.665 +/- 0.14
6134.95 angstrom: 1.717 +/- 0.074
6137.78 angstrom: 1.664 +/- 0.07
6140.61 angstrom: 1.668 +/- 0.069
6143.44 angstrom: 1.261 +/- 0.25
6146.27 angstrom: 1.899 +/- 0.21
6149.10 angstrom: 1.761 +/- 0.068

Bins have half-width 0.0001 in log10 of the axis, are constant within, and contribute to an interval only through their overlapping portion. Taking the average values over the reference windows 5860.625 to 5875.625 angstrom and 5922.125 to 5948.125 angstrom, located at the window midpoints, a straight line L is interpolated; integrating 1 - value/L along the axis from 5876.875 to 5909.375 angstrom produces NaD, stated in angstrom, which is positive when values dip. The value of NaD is 5.6 angstrom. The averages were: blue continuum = 1.78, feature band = 1.47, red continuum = 1.78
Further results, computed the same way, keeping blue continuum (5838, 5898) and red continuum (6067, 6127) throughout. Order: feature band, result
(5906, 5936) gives -1.72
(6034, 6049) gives -0.95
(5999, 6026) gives -0.73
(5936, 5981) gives -2.75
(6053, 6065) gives -0.76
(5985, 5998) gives -0.36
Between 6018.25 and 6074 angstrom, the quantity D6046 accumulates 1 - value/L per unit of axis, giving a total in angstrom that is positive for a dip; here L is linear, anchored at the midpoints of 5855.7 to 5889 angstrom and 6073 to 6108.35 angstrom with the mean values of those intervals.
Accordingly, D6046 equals -1.6 angstrom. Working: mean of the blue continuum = 1.71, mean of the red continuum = 1.67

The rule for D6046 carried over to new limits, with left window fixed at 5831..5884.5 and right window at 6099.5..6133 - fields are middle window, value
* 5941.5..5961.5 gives -0.8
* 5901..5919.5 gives 0.5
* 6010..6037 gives -0.5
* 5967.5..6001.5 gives -0.4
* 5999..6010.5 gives 0.0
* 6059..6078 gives -0.8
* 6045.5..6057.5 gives -0.8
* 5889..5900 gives 3.5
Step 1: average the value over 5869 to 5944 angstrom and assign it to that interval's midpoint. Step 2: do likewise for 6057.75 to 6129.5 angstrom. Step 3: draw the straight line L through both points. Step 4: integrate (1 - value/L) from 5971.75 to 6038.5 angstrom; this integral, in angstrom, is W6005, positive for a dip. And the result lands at -2.3 angstrom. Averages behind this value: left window 1.62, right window 1.66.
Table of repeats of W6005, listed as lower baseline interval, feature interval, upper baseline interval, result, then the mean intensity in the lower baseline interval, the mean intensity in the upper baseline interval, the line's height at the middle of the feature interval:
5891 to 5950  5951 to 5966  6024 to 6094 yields -0.5 angstrom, 1.65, 1.72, 1.67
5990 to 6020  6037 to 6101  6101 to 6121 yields -2.3 angstrom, 1.7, 1.62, 1.65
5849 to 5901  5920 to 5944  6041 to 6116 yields -2.0 angstrom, 1.6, 1.69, 1.62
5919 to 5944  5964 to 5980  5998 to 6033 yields 0.2 angstrom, 1.76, 1.69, 1.73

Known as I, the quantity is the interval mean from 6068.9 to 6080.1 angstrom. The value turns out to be 1.69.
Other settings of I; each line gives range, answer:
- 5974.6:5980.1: 1.78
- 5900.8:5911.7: 1.67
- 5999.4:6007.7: 1.67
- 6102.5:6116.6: 1.63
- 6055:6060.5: 1.75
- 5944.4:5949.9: 1.85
